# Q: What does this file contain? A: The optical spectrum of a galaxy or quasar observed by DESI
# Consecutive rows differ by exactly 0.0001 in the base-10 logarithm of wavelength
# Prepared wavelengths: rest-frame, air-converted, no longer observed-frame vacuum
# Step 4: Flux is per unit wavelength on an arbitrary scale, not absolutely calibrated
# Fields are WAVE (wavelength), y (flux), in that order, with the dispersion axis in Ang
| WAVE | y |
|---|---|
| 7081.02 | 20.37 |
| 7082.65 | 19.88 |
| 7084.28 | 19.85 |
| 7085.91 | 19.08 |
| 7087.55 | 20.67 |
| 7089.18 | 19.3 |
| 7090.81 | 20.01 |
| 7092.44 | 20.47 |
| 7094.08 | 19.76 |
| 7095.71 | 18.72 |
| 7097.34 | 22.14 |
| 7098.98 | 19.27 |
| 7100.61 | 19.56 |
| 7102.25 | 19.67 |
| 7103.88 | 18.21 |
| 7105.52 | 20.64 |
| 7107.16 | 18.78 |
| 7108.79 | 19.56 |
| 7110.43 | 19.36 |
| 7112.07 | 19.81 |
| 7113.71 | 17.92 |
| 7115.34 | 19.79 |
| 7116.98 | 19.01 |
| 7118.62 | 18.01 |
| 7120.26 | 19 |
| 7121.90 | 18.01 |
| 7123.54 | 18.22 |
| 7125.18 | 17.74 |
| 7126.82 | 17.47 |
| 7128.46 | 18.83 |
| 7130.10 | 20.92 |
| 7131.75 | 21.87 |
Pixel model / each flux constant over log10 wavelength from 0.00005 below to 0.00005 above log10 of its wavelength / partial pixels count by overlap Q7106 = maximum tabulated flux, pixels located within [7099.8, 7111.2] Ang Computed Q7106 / 20.64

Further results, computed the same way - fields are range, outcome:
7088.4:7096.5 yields 20.47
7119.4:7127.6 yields 19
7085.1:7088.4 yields 20.67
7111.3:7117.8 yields 19.81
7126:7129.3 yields 18.83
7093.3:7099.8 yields 22.14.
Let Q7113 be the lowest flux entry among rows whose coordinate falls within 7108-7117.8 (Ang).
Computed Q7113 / 17.92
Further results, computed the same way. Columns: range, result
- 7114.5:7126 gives 17.74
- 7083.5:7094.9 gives 19.08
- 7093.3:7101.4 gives 18.72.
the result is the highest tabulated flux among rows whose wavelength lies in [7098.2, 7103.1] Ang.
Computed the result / 19.67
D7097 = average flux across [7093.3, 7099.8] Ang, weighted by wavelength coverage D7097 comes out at 20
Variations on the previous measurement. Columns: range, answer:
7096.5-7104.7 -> 19.8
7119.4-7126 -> 18.2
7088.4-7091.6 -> 19.7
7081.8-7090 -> 19.8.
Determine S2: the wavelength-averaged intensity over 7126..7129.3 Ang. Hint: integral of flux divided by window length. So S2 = 18.2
